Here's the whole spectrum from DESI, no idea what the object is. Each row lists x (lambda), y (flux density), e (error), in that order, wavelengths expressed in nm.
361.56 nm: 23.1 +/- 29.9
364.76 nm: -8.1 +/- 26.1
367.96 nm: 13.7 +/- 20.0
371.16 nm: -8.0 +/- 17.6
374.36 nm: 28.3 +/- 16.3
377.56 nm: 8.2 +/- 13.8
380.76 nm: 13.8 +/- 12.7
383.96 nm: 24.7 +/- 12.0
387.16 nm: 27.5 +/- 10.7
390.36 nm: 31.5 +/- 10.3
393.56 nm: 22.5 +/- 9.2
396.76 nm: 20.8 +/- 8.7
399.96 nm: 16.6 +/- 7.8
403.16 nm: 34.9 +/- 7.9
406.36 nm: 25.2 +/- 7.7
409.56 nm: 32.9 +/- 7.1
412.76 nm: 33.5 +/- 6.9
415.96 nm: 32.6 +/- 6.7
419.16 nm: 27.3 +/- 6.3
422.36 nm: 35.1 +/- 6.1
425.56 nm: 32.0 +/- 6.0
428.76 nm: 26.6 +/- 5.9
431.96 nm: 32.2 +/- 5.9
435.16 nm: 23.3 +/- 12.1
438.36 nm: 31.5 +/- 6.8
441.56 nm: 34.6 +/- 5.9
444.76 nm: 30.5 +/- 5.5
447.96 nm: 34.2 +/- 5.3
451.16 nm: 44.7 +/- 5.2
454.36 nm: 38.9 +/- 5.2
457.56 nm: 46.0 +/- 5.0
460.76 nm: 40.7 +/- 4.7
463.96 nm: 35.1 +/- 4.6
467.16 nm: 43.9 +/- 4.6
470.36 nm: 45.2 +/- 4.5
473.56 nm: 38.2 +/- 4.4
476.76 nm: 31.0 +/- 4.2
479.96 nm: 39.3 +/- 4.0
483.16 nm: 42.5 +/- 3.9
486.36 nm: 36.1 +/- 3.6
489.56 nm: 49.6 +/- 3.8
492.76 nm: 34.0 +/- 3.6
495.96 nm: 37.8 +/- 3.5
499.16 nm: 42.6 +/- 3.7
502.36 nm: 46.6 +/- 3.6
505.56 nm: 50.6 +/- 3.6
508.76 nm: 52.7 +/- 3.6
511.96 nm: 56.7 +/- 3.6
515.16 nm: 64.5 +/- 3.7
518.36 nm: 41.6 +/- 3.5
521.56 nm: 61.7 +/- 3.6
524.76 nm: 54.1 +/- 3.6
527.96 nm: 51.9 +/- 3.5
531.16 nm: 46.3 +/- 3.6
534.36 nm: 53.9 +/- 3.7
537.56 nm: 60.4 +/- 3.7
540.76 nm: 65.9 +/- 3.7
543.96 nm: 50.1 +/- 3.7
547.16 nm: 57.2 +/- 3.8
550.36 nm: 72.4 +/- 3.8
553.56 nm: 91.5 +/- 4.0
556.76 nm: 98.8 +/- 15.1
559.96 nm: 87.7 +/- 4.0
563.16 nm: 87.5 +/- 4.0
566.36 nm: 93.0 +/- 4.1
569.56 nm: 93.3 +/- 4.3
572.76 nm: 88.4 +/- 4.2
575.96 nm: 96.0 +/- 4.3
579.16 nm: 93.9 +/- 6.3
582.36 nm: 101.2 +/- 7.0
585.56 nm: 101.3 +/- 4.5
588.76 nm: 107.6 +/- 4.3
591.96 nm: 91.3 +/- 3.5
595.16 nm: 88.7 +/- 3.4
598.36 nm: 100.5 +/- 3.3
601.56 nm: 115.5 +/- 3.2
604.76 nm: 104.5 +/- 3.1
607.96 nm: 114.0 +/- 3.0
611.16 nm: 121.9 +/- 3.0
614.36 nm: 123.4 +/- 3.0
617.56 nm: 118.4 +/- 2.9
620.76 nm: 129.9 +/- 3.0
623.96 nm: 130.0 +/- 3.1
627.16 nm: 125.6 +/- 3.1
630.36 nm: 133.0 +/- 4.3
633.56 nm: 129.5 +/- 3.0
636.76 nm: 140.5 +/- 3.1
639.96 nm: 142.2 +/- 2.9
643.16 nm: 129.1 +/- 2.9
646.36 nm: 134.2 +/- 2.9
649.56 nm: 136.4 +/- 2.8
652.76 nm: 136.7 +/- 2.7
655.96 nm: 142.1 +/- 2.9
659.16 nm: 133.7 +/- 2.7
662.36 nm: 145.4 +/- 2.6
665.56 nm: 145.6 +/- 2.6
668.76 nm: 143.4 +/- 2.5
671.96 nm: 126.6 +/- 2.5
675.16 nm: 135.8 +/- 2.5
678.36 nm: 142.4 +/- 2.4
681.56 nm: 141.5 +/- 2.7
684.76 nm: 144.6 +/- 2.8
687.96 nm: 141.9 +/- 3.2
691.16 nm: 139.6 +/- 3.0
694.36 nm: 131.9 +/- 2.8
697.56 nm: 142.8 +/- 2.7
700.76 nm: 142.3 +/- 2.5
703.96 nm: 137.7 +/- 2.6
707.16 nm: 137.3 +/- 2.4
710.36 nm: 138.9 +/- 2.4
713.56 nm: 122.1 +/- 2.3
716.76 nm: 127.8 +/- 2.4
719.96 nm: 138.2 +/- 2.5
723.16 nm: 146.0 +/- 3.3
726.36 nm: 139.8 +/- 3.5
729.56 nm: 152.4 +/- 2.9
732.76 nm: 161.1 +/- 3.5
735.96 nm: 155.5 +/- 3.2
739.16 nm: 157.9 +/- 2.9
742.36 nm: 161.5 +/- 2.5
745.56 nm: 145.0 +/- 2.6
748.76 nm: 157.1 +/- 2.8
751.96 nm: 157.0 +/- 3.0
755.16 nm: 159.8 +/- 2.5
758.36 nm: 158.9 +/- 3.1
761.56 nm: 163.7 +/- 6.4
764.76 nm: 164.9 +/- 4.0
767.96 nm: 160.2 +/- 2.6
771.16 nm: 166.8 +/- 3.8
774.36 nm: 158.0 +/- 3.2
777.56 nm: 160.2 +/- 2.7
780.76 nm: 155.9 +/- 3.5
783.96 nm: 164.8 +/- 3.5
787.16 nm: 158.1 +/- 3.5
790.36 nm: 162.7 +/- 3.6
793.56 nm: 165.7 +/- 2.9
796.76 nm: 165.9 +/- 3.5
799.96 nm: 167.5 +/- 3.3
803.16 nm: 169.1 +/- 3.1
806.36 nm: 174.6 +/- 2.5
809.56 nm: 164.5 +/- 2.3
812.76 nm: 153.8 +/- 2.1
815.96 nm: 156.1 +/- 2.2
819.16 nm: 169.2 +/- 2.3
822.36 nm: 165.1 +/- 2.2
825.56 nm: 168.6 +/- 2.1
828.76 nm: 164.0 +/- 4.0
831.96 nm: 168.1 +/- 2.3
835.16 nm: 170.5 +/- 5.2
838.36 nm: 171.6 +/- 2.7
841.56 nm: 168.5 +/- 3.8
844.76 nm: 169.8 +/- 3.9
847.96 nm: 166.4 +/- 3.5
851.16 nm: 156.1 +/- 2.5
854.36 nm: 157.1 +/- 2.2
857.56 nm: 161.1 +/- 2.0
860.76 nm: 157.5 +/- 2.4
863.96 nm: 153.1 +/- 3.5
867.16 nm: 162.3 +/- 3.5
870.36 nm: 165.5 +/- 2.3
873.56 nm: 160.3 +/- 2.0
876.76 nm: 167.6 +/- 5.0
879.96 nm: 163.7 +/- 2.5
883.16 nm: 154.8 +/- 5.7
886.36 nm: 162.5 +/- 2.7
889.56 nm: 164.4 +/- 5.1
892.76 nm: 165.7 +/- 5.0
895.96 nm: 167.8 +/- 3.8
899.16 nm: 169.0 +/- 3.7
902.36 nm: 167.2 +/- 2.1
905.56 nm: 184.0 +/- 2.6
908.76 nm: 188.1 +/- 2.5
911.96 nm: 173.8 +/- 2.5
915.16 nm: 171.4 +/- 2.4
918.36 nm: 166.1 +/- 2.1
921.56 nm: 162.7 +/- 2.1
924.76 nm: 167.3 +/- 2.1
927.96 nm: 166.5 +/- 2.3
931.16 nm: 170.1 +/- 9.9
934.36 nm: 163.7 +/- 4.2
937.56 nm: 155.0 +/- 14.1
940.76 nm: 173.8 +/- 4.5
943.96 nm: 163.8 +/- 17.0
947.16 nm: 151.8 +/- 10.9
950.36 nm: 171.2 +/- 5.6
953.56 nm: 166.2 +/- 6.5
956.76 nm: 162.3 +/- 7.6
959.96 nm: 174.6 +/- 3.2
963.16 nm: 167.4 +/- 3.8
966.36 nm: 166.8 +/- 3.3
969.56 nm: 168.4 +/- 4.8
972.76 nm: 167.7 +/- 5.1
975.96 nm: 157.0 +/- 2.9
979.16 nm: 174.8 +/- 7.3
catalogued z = 0.381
